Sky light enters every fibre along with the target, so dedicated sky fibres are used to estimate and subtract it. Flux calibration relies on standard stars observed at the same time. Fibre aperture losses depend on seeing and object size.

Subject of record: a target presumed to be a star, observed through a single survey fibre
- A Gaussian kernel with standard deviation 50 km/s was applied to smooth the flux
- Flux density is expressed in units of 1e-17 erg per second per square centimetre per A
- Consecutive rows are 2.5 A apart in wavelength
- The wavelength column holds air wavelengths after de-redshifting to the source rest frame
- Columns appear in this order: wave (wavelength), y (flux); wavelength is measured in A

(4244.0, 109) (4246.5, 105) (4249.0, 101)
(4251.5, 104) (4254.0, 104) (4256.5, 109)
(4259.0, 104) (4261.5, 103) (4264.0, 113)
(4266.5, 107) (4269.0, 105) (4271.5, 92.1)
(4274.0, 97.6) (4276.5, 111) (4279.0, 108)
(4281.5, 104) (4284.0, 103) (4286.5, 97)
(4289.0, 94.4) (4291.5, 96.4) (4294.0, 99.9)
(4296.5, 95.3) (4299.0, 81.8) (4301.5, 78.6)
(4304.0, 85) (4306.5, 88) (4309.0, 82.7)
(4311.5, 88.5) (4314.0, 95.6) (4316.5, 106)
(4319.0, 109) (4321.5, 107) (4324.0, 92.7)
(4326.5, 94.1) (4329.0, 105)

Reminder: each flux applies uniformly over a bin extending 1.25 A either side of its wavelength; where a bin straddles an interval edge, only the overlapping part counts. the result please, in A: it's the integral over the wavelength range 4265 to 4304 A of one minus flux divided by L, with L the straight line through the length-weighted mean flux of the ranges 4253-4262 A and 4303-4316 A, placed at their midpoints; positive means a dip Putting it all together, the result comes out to -0.3 A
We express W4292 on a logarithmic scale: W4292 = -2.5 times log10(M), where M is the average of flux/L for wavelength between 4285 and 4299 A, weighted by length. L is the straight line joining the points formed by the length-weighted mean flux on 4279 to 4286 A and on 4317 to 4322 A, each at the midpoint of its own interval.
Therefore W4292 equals 0.10 mag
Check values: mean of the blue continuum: 104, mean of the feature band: 95.4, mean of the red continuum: 108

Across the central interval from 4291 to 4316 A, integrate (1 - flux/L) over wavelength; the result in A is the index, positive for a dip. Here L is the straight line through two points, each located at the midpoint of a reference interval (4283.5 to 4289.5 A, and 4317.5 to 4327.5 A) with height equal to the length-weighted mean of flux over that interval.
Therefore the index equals 2.50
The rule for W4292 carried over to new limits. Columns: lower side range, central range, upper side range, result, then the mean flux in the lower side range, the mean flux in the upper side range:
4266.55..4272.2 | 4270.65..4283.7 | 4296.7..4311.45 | -0.06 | 101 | 84.5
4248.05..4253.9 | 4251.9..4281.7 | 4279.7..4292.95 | -0.04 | 103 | 99.3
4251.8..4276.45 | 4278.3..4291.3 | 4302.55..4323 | 0.00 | 104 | 95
